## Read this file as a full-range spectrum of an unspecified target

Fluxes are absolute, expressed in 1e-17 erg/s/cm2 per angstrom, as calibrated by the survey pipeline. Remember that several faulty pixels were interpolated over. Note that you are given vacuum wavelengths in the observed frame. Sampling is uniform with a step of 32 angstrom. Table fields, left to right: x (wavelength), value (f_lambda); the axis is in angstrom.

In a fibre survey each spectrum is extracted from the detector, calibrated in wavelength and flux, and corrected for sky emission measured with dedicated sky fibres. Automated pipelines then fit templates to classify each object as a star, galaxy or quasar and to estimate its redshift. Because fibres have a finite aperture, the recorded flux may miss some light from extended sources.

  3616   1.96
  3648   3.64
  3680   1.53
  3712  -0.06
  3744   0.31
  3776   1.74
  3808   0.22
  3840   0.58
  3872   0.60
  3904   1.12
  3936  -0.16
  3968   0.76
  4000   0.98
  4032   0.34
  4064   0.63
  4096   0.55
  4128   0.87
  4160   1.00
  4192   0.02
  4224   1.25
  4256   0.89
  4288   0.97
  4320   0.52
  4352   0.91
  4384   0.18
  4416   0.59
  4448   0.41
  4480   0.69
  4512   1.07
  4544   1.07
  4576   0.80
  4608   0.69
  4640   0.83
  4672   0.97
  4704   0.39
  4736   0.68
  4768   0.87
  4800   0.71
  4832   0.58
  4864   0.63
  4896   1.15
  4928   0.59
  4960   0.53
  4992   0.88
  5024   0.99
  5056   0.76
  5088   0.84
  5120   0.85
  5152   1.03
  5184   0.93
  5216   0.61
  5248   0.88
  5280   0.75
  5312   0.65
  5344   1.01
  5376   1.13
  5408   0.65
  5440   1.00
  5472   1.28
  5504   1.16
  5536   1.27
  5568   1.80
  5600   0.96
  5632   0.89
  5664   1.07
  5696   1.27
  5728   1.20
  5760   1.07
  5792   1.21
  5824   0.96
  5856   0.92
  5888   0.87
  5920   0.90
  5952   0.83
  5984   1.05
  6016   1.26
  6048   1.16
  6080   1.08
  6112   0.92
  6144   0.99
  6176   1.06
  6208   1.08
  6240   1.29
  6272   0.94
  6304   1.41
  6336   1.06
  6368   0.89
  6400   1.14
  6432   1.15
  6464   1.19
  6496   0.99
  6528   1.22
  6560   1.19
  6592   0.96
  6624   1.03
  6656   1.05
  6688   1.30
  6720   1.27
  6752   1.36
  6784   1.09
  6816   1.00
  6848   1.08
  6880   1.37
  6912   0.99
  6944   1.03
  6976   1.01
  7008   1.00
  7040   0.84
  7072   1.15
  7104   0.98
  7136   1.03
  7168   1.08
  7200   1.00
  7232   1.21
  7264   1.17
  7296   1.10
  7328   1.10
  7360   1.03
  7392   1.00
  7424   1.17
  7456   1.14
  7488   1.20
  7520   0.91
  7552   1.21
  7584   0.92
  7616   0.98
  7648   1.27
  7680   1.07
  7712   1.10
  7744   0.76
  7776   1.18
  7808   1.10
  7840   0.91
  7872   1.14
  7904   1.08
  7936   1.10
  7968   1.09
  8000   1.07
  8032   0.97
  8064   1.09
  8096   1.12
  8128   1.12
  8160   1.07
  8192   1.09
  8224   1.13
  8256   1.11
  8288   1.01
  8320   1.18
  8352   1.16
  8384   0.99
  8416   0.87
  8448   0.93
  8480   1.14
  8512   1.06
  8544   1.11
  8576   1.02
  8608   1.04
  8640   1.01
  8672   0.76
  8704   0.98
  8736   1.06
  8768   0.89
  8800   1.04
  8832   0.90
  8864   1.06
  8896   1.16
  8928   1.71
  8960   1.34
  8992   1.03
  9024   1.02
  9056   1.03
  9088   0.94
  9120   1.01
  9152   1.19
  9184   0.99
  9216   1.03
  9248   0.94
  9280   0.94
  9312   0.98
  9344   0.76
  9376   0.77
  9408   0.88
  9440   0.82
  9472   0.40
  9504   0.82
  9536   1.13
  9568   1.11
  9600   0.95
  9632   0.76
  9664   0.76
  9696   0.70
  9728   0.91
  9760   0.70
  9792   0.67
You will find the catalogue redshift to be 0.361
